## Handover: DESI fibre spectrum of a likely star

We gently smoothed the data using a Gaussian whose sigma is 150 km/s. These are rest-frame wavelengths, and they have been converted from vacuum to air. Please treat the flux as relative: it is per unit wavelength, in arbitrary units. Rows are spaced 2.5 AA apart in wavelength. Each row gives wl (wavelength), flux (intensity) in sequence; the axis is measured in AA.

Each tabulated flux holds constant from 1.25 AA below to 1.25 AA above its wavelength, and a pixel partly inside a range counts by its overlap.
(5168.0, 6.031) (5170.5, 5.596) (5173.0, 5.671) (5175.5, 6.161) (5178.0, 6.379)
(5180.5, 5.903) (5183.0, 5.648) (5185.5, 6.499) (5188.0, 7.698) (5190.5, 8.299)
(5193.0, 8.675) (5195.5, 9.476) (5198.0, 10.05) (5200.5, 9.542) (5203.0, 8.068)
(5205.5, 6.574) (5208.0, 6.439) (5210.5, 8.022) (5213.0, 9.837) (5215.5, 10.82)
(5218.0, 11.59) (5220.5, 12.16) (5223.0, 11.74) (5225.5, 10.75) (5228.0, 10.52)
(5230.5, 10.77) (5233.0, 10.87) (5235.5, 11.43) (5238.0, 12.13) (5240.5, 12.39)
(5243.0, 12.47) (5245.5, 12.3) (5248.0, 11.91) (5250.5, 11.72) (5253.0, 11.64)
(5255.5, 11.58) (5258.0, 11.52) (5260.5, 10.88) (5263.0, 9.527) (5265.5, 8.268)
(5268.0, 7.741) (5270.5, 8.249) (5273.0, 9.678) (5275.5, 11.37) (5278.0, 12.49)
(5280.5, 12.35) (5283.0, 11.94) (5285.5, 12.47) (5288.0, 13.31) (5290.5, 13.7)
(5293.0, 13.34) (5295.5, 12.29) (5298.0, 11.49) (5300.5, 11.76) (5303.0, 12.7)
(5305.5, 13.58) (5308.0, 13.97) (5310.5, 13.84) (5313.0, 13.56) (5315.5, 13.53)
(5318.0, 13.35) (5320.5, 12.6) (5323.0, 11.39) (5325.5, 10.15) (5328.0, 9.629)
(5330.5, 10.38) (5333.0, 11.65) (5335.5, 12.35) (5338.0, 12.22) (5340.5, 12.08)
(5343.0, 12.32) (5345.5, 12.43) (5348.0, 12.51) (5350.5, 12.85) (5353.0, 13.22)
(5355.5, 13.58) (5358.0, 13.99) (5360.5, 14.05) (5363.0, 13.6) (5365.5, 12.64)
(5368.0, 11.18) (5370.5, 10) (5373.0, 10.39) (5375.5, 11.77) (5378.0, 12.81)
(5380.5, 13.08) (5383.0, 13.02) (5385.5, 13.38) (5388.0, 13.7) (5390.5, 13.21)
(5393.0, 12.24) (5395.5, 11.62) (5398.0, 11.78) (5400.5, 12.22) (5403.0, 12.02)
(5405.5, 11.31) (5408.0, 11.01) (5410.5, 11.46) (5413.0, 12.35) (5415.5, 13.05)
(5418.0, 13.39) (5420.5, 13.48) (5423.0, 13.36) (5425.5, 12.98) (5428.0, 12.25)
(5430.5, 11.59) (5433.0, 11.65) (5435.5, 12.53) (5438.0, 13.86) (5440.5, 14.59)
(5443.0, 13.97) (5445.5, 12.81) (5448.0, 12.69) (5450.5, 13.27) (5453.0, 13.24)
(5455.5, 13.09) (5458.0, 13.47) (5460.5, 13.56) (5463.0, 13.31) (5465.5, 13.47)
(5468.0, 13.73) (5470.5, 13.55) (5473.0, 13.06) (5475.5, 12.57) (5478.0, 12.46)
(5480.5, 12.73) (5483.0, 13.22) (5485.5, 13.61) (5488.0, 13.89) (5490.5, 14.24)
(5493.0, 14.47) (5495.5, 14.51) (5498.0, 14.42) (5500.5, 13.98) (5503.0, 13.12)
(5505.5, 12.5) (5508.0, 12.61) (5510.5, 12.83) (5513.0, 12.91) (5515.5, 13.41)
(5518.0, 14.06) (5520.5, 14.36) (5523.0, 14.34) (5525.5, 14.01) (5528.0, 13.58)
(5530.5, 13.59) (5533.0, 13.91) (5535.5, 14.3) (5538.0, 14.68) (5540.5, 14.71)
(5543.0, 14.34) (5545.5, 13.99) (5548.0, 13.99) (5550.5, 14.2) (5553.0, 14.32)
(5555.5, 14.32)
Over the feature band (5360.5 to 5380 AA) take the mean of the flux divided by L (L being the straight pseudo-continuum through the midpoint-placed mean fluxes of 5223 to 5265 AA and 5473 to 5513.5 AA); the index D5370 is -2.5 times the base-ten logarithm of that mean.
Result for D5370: 0.037 mag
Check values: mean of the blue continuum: 11.4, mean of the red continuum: 13.4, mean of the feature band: 12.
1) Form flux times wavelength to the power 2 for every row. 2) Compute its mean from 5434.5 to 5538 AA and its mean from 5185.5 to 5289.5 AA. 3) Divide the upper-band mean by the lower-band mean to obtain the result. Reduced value 1.42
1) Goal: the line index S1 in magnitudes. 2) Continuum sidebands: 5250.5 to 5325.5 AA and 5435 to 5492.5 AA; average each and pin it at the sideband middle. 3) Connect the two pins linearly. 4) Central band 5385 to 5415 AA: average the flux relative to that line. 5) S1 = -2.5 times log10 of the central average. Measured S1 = 0.05 mag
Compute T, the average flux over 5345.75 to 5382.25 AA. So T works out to 12.6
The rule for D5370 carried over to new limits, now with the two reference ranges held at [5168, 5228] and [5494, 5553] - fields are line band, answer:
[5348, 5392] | -0.13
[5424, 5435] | 0.01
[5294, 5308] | -0.24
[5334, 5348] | -0.14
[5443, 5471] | -0.05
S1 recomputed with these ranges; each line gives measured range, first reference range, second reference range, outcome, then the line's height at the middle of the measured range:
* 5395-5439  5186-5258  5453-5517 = 0.02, 12.6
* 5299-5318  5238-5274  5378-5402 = -0.15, 11.5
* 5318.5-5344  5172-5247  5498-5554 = -0.05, 11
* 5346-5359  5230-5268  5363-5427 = -0.10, 12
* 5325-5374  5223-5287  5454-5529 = 0.00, 12.1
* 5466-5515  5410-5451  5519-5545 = 0.02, 13.7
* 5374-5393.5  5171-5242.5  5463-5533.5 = -0.10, 11.8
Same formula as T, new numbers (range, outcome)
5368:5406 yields 12.2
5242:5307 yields 11.6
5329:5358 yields 12.4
